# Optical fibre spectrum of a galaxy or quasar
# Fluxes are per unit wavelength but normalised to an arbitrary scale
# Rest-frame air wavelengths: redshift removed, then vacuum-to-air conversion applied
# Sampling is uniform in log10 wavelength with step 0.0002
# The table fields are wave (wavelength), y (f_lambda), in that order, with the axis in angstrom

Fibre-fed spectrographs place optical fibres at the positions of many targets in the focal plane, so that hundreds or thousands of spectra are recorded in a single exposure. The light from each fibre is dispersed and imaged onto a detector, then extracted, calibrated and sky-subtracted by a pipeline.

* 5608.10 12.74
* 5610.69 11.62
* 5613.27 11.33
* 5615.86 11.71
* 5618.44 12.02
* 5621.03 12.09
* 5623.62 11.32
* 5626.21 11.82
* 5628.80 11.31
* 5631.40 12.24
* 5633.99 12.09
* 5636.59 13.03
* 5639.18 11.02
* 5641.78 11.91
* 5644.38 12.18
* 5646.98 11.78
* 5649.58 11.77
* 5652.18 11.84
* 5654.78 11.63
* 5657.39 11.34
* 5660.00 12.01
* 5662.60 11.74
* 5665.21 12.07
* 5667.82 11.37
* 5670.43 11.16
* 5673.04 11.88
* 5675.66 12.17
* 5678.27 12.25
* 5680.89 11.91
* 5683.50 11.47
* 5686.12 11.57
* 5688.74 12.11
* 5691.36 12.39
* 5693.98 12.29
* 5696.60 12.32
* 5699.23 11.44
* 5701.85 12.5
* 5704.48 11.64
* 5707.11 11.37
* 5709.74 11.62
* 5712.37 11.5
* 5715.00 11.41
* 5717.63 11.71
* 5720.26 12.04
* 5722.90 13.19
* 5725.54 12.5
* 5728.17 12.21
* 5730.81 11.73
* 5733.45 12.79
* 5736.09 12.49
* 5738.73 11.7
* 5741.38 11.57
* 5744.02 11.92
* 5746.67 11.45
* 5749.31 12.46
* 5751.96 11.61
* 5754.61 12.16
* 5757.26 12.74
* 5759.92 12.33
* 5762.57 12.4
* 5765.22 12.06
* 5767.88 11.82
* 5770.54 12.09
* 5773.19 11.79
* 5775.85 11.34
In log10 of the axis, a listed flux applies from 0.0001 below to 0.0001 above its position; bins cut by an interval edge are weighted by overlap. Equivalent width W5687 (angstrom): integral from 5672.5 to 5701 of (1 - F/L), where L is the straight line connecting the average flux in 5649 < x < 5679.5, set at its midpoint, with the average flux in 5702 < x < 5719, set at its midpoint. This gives -0.7 angstrom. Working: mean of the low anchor 11.8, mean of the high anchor 11.6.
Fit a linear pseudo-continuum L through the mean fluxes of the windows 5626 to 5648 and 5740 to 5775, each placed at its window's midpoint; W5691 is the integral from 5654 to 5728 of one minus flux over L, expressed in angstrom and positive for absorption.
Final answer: 0.5 angstrom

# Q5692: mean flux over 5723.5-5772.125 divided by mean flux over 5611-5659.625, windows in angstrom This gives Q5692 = 1.03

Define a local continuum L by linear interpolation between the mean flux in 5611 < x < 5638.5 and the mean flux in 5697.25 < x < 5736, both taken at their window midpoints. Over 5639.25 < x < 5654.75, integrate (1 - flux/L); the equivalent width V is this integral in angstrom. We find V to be 0.1 angstrom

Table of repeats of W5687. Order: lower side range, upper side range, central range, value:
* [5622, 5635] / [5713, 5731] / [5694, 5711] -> 0.3 angstrom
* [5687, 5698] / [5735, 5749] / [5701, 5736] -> 0.0 angstrom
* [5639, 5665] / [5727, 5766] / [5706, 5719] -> 0.5 angstrom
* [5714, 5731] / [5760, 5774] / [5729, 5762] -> 0.1 angstrom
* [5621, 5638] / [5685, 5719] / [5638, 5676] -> 0.7 angstrom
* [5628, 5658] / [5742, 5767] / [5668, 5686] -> 0.3 angstrom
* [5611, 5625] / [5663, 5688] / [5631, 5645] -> -0.4 angstrom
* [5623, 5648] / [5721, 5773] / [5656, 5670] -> 0.3 angstrom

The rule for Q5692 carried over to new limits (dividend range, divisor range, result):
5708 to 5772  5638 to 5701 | 1.02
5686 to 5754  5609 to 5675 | 1.02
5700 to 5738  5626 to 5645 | 1.01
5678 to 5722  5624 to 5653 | 1.00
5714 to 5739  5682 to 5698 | 1.02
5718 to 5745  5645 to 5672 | 1.04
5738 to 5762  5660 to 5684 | 1.02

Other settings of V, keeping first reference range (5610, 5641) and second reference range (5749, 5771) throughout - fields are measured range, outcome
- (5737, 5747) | 0.3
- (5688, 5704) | -0.2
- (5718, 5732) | -0.3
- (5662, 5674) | 0.3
